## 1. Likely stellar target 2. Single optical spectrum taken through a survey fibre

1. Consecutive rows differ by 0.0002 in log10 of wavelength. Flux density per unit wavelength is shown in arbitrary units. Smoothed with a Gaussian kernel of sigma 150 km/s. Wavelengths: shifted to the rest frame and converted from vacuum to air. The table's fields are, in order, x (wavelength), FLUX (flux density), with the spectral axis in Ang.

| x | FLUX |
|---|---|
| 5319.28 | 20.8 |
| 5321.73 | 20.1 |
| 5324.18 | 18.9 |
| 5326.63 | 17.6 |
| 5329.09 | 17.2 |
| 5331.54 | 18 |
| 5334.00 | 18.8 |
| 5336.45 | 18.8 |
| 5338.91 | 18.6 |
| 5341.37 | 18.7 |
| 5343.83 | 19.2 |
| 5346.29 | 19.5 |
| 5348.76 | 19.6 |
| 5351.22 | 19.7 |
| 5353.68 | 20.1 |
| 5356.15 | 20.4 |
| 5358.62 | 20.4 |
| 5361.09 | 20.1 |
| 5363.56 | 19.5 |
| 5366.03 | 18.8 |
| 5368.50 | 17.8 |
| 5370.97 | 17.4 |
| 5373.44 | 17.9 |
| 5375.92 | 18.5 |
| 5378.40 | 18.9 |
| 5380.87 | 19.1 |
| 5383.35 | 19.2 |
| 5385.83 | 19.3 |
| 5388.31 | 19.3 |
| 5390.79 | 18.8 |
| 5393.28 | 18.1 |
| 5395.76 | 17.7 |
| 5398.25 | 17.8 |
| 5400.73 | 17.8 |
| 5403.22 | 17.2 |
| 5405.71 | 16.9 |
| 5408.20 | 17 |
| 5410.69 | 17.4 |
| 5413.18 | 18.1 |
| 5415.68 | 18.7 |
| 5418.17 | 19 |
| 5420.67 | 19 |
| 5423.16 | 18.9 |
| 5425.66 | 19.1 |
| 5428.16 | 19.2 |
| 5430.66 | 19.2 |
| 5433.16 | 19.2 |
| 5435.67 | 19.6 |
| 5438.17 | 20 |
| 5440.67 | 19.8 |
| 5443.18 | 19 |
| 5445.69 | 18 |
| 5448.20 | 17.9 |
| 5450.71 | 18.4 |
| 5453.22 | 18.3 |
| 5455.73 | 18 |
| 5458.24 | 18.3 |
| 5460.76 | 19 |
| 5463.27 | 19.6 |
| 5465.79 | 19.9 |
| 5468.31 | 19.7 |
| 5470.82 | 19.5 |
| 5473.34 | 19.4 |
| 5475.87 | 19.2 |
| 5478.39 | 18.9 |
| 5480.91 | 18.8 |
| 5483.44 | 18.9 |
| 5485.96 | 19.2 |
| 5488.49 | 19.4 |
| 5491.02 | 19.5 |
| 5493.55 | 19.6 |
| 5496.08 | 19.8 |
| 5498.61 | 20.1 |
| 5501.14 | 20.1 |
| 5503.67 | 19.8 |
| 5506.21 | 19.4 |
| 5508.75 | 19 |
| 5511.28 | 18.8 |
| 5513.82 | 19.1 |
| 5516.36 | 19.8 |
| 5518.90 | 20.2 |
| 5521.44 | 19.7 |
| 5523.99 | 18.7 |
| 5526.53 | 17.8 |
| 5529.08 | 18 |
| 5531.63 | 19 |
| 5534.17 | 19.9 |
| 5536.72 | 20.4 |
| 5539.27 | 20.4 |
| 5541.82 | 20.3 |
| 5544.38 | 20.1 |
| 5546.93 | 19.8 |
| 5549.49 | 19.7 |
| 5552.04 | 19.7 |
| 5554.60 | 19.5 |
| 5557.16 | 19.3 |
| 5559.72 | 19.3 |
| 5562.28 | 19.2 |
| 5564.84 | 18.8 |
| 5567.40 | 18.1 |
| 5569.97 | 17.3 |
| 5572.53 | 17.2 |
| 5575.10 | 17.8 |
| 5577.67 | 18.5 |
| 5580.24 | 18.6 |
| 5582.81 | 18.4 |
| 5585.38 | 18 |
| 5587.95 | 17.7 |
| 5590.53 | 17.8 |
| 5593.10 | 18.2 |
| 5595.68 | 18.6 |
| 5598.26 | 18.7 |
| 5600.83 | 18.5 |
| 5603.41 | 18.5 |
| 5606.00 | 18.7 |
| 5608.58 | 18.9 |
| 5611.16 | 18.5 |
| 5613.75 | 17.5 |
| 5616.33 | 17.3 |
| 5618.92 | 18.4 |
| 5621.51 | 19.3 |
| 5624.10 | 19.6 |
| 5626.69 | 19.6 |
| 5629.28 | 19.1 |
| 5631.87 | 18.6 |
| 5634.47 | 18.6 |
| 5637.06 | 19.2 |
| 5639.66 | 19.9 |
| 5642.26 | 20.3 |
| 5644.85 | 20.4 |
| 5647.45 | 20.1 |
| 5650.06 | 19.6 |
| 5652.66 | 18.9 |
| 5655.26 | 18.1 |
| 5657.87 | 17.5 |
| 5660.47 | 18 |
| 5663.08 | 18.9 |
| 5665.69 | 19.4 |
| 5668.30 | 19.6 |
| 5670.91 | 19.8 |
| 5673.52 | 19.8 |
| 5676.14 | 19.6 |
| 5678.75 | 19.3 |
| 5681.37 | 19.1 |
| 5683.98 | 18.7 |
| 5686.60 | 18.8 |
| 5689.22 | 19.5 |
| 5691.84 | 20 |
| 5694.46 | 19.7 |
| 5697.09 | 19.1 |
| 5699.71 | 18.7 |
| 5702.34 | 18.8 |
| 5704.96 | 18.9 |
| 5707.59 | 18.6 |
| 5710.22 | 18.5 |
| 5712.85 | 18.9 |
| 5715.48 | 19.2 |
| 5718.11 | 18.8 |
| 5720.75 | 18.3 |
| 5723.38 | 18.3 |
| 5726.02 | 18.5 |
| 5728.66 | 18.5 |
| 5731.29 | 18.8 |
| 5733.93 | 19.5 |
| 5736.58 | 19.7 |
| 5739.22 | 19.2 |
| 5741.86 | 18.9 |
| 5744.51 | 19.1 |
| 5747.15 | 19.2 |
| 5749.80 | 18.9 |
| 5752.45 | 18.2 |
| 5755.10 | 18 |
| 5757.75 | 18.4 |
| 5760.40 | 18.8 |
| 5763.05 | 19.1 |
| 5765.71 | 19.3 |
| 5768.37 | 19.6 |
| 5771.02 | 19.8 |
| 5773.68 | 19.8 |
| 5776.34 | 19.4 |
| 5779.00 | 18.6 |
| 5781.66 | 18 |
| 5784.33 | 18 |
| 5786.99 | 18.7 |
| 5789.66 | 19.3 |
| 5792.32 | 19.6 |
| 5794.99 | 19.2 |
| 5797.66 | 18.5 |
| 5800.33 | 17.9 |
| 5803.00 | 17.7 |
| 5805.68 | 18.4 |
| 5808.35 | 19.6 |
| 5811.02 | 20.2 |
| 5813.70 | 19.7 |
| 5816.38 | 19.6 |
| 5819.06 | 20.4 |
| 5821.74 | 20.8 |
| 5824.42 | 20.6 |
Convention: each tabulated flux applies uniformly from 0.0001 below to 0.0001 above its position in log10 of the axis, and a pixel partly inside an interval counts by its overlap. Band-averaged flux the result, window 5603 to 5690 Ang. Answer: 19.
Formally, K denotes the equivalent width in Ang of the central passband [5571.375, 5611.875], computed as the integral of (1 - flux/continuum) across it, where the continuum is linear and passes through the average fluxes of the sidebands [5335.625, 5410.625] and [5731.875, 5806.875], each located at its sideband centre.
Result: 1.1 Ang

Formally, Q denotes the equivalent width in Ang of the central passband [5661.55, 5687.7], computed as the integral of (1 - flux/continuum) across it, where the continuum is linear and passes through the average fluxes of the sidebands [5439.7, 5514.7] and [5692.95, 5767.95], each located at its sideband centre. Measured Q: -0.51 Ang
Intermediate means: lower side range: 19.1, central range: 19.3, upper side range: 18.9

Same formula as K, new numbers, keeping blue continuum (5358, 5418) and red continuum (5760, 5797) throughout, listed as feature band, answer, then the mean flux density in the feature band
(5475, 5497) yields -0.81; 19.2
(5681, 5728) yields 0.12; 18.9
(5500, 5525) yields -1.14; 19.5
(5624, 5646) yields -0.74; 19.5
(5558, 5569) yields -0.07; 18.8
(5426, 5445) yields -0.92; 19.4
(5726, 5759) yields 0.29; 18.9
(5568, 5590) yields 0.93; 17.9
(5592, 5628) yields 0.36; 18.6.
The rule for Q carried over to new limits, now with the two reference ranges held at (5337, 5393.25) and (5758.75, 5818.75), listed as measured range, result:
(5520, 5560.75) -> -0.85 Ang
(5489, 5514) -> -0.59 Ang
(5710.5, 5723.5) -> 0.23 Ang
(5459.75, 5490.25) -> -0.34 Ang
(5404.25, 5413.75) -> 0.90 Ang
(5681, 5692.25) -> -0.06 Ang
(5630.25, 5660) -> -0.15 Ang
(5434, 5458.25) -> 0.42 Ang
